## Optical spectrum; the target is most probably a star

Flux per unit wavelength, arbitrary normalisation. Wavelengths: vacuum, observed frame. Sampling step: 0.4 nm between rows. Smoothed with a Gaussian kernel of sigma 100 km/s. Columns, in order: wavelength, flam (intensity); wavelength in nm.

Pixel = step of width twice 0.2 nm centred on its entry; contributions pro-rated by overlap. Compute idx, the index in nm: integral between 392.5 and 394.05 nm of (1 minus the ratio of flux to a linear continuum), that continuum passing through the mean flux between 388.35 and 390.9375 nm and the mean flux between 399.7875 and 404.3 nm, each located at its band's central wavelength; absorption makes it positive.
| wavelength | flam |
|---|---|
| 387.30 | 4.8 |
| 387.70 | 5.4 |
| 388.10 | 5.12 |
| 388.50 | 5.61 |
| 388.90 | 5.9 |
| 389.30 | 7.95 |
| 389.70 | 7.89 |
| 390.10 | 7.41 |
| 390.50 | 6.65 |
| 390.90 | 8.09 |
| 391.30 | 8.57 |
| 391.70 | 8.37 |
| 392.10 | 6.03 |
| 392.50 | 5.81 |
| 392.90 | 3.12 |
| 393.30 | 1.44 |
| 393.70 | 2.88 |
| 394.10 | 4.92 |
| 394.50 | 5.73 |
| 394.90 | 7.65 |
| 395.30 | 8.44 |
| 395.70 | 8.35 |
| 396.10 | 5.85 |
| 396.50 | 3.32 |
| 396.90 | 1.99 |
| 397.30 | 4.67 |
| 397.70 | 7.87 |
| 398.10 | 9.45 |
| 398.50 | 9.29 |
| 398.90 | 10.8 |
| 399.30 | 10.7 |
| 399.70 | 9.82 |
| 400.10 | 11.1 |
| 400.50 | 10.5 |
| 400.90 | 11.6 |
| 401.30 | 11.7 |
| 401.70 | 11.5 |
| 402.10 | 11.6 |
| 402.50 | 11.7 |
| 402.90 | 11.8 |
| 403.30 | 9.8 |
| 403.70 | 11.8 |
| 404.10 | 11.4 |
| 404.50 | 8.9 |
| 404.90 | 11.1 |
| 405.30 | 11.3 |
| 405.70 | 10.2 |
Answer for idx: 0.96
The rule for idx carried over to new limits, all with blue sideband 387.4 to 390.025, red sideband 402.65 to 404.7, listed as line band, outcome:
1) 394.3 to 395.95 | 0.148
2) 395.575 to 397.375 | 0.812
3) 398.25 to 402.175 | -0.435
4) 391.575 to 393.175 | 0.400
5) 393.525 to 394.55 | 0.459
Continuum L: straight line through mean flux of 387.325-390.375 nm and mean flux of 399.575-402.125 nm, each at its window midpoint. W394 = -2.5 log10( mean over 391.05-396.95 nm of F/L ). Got 0.43 mag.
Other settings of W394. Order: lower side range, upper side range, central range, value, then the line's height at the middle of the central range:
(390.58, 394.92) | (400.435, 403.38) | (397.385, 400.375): -0.02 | 9.48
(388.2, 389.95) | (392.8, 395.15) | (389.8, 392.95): -0.22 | 5.66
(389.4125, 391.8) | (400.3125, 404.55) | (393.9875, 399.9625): 0.30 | 9.64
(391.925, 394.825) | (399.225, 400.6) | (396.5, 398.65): 0.33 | 8.33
